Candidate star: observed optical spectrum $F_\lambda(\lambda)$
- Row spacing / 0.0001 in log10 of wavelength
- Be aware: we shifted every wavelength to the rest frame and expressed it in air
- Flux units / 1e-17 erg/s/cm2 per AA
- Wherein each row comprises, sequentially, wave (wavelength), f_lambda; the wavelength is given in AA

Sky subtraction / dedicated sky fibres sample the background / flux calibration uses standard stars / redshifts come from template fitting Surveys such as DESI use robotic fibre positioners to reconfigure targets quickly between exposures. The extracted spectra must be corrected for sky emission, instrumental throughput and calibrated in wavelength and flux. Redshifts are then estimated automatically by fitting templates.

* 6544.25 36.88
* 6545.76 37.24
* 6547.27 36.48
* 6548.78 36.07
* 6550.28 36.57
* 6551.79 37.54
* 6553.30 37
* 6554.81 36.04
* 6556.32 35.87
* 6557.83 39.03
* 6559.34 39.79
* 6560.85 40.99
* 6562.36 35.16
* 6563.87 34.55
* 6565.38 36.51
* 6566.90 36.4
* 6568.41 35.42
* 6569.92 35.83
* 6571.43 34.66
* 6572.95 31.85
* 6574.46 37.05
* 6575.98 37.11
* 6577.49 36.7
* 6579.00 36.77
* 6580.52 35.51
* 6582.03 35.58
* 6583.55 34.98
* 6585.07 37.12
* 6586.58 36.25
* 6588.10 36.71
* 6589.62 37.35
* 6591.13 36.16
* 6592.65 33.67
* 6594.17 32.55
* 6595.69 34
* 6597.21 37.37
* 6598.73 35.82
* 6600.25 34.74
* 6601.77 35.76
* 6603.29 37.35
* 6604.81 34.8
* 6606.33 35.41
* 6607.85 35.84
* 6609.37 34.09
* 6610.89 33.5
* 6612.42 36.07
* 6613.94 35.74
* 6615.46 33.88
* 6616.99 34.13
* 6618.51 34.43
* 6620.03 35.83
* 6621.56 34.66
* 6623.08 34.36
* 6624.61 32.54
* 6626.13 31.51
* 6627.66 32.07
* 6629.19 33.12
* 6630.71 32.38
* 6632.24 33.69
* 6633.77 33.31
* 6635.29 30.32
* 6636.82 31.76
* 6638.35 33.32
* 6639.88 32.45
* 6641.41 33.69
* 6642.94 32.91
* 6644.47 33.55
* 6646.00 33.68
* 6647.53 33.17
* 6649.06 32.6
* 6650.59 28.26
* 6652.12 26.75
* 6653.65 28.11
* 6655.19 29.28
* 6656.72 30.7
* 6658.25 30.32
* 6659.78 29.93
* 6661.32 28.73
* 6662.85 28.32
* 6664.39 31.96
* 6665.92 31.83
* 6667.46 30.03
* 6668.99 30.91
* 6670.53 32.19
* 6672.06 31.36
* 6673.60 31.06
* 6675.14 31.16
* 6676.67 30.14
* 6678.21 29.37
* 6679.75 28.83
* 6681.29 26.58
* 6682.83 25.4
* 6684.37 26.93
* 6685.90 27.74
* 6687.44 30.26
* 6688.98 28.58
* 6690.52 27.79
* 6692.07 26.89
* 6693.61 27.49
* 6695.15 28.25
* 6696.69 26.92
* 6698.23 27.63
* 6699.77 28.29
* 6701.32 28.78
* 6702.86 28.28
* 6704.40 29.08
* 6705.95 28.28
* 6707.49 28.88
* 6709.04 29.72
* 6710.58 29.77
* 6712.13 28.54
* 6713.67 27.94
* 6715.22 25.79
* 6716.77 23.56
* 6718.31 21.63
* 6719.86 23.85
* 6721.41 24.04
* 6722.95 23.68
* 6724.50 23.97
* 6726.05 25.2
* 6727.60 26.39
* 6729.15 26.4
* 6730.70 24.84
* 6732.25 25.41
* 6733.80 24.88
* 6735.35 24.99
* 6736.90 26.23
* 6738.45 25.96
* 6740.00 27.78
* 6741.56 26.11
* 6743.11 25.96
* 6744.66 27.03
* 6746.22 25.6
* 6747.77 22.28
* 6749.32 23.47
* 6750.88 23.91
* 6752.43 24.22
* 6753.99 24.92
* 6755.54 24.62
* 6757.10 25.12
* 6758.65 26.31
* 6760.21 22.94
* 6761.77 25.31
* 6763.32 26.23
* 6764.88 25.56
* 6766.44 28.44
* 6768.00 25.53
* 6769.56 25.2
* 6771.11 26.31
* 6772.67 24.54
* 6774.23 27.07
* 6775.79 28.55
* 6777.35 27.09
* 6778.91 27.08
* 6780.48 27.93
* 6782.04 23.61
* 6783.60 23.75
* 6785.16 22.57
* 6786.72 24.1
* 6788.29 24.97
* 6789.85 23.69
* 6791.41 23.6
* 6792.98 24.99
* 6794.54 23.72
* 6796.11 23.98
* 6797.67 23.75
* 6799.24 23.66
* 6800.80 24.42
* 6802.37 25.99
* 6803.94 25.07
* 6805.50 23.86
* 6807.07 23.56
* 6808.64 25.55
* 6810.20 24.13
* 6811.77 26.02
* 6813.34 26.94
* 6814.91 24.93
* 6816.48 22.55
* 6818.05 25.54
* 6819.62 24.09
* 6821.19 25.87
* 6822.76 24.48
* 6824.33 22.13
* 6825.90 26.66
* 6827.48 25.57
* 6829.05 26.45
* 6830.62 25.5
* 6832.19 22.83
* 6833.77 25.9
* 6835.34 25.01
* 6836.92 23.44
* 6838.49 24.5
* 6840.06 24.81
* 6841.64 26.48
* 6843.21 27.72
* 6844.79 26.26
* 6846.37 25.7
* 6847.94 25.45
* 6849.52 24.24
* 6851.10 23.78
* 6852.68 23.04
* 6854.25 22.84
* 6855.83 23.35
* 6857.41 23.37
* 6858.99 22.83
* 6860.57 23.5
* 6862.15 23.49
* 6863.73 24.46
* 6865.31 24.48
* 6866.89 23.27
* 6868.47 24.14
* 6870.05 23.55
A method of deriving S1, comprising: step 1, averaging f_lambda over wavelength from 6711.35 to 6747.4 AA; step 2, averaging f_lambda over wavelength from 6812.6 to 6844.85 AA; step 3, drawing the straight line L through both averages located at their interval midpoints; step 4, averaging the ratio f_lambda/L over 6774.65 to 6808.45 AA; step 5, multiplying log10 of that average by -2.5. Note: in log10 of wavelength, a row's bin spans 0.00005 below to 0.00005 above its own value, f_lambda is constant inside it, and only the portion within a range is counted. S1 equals 0.02 mag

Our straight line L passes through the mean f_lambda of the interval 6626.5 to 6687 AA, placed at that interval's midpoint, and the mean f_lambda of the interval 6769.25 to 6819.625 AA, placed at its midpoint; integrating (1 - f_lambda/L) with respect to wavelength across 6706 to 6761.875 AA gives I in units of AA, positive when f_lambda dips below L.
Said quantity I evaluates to 4.0 AA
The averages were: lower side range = 30.7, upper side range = 24.9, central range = 25.5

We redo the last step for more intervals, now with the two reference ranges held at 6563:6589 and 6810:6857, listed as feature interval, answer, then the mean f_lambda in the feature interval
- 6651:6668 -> 1.40 AA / 29.6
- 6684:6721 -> 3.58 AA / 27.5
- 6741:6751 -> 1.28 AA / 24.9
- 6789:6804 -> 1.24 AA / 24.3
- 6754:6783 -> 1.78 AA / 25.9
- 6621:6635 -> 0.27 AA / 33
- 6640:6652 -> 0.23 AA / 32.2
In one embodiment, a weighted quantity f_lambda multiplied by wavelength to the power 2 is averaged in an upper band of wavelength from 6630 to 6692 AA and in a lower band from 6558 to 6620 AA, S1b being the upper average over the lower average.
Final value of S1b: 0.9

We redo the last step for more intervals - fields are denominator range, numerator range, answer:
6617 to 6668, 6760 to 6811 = 0.82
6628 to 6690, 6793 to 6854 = 0.85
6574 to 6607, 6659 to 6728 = 0.81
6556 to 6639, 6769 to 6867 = 0.75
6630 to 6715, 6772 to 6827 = 0.87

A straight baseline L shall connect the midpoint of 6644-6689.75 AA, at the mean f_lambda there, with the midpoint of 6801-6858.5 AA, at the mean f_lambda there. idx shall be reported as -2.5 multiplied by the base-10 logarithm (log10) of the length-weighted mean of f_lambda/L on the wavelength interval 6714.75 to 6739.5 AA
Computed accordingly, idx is 0.13 mag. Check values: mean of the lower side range 29.9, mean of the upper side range 24.8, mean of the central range 24.8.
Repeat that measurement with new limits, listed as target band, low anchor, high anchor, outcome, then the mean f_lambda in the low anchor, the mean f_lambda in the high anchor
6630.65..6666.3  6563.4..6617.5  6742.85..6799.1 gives 0.03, 35.5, 25.1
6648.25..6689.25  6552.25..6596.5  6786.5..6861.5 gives 0.08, 36.1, 24.6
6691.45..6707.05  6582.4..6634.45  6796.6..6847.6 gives 0.09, 34.7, 25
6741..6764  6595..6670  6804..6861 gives 0.12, 32.8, 24.7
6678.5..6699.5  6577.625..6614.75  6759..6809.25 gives 0.10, 35.6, 25.1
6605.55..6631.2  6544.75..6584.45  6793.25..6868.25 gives 0.00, 36.4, 24.6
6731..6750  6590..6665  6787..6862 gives 0.11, 33.1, 24.6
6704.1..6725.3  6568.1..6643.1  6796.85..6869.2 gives 0.14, 34.6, 24.6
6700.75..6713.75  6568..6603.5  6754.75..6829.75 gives 0.02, 35.7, 25.1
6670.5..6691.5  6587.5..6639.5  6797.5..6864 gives 0.09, 34.3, 24.7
